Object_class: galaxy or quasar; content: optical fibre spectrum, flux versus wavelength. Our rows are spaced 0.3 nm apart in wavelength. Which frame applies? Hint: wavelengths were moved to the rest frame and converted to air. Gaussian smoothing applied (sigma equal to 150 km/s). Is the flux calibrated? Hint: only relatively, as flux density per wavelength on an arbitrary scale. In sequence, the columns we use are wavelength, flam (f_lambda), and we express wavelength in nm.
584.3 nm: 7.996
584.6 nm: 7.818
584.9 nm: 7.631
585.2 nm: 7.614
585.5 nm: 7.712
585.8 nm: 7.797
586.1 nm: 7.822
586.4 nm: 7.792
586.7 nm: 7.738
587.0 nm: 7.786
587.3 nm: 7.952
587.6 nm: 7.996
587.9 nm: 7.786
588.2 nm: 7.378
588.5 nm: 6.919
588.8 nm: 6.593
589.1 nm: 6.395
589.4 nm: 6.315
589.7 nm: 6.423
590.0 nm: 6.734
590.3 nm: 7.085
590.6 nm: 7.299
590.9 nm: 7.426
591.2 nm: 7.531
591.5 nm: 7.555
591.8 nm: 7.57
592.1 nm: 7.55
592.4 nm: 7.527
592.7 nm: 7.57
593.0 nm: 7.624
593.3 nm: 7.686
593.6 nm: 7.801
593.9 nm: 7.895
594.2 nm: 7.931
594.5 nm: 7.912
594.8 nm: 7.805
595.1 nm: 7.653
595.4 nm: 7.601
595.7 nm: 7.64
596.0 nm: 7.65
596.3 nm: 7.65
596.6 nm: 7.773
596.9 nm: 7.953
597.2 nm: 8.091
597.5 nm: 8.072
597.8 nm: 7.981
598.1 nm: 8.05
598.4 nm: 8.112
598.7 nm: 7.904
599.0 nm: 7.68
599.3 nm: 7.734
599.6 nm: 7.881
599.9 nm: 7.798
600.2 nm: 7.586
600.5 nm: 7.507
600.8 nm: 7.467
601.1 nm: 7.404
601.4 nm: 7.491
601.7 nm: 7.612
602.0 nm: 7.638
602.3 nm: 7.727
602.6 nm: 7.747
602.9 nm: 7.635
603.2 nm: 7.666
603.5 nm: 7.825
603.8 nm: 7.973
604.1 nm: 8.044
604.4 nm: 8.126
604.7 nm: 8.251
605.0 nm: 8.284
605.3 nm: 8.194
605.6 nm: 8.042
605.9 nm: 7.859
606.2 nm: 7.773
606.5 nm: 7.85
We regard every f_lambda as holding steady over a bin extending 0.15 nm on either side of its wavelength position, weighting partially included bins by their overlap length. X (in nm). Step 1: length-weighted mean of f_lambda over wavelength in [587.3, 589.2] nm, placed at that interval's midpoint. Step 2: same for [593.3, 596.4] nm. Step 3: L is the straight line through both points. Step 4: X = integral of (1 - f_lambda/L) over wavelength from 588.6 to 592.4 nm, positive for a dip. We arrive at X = 0.19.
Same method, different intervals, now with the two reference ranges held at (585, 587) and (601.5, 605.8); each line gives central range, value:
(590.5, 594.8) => 0.090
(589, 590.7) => 0.236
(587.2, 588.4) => 0.004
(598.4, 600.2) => 0.014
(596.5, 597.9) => -0.024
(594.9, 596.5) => 0.038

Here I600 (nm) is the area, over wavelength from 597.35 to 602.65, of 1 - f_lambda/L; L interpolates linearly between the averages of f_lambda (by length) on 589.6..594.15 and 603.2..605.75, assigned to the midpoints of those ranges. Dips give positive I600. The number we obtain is 0.07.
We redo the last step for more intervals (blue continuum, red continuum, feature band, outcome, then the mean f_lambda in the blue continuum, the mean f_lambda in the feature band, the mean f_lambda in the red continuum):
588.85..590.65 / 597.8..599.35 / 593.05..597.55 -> -0.211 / 6.67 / 7.8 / 7.91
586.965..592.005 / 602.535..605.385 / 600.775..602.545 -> 0.064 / 7.21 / 7.57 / 7.98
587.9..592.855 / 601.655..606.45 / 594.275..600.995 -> -0.224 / 7.14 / 7.79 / 7.91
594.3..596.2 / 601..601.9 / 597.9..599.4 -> -0.059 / 7.71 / 7.9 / 7.52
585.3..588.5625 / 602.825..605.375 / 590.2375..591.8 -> 0.075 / 7.72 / 7.41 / 8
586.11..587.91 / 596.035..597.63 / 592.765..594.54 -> 0.019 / 7.84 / 7.79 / 7.89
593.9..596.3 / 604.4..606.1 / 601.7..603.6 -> 0.077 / 7.75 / 7.7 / 8.12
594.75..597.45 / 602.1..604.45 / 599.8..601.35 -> 0.052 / 7.77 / 7.54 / 7.83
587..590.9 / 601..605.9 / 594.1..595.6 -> -0.072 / 7.11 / 7.77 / 7.86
